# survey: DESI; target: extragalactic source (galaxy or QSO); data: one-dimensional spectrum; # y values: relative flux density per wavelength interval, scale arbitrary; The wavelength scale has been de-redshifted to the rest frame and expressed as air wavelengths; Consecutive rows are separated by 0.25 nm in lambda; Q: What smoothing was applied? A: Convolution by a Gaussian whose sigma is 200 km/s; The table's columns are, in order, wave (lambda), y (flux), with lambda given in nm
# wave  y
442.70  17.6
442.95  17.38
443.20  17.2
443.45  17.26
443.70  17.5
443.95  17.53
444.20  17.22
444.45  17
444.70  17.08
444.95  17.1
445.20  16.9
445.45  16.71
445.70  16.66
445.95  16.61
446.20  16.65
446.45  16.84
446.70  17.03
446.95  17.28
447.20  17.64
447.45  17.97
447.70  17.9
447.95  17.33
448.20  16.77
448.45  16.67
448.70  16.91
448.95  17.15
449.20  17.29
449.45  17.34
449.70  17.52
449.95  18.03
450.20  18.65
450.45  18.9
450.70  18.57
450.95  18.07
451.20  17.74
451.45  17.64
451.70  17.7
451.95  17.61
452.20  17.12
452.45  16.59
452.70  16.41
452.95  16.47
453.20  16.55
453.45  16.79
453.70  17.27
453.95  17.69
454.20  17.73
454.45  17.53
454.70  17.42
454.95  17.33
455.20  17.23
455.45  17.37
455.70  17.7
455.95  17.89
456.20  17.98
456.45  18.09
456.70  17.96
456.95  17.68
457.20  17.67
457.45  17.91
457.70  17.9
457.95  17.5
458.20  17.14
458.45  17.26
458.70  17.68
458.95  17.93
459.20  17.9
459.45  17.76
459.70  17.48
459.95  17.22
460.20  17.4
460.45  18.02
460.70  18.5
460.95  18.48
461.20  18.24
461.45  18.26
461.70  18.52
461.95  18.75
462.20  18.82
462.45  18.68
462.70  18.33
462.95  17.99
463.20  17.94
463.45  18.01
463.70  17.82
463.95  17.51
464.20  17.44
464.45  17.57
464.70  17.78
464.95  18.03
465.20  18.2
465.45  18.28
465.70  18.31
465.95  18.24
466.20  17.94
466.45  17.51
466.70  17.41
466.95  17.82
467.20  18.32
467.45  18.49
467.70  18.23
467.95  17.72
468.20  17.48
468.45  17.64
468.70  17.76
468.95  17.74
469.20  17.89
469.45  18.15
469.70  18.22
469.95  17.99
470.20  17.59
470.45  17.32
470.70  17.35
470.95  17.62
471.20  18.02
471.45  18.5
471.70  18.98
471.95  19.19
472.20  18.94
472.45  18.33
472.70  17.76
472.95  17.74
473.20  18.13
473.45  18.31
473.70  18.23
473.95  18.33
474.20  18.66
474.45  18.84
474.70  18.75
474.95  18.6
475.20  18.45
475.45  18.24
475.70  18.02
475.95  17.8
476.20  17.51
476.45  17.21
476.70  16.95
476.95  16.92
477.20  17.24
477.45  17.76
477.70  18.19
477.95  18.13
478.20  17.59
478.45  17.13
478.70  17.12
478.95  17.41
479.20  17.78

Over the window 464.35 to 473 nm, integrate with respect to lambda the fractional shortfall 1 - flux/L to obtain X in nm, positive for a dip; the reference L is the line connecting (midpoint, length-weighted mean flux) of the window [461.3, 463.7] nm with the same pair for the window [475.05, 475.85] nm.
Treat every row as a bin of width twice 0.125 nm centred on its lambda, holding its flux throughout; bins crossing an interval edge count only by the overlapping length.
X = 0.13 nm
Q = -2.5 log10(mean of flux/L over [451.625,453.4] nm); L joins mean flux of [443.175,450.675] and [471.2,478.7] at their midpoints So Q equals 0.04 mag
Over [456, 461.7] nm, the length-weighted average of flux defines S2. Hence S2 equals 17.8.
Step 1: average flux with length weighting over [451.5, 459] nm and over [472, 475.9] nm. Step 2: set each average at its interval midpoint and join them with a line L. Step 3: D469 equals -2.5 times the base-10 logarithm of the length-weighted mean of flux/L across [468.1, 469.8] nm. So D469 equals 0.02 mag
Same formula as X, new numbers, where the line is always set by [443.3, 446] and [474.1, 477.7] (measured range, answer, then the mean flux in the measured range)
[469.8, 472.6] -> -0.057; 18.2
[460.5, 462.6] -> -0.117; 18.5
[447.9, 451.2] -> -0.084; 17.6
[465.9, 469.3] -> -0.031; 17.9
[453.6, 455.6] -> -0.013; 17.5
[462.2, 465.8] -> -0.086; 18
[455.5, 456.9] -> -0.040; 17.9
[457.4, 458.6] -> -0.006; 17.5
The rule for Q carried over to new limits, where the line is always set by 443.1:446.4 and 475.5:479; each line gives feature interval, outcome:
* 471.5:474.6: -0.06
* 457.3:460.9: -0.03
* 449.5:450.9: -0.07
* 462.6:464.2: -0.04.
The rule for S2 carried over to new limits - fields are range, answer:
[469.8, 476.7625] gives 18.1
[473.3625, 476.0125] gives 18.4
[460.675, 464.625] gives 18.2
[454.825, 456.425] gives 17.6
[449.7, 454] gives 17.5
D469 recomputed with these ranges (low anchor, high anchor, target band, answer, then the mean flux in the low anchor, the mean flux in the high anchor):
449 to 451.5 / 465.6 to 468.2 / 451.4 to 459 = 0.032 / 18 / 18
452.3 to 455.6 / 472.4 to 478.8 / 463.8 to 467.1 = -0.019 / 17.1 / 17.9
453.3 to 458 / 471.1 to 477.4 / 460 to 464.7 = -0.018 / 17.6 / 18.1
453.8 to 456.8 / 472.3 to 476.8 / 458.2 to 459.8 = 0.007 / 17.7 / 18.1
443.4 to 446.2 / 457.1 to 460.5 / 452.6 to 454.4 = 0.024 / 17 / 17.6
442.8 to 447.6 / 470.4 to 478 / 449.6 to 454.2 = -0.010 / 17.1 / 18.1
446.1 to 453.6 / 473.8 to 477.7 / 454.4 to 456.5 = -0.006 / 17.4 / 18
